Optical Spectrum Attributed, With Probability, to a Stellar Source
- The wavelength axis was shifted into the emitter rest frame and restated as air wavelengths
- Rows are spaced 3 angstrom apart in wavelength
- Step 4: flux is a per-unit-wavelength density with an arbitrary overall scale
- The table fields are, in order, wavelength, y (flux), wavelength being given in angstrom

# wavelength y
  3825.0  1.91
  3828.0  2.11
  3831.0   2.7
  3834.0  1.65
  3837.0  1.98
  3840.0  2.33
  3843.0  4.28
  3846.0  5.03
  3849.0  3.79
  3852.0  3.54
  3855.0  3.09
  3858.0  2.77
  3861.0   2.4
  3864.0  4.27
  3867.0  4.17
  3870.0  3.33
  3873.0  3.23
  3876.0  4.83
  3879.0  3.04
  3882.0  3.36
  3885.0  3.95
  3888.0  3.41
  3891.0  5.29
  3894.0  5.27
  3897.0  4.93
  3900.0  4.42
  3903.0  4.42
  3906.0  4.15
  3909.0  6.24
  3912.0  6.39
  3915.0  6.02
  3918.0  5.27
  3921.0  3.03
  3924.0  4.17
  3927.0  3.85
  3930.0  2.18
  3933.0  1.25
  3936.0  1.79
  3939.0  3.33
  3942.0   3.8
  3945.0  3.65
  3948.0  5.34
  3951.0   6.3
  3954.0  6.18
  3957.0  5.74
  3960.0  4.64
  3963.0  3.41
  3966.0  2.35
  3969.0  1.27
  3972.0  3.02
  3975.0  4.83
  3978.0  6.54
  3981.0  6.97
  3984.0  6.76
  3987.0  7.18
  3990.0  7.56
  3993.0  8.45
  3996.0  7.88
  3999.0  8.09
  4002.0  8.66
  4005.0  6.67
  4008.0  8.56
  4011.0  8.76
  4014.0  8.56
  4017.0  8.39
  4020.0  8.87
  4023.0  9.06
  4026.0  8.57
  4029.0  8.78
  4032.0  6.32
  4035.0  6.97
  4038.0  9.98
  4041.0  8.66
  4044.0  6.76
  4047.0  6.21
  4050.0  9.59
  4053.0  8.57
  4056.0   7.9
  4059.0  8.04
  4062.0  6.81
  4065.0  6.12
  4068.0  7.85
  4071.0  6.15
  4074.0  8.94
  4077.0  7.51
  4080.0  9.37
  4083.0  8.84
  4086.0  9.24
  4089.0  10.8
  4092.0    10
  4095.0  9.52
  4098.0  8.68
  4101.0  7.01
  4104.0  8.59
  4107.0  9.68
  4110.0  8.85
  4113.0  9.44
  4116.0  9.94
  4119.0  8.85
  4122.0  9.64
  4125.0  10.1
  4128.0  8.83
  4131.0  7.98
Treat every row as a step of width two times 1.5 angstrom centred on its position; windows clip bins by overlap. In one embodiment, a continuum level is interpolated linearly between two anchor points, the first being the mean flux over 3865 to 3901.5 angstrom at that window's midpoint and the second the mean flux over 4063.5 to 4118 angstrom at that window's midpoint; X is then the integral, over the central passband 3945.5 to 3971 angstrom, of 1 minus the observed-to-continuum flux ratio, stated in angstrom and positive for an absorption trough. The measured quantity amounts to 6.08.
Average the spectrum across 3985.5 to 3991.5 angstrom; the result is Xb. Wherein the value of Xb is 7.37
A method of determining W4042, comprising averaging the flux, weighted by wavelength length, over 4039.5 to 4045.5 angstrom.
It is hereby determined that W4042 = 7.71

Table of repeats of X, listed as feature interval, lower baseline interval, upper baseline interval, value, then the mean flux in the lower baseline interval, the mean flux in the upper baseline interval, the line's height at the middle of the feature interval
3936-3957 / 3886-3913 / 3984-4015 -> 5.81 angstrom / 4.9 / 7.97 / 6.34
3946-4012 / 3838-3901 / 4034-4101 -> 2.58 angstrom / 3.82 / 8.28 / 6.29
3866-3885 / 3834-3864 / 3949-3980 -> -0.89 angstrom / 3.22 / 4.48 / 3.51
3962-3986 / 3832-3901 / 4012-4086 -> 7.00 angstrom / 3.66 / 8.06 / 6.25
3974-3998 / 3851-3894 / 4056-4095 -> -3.01 angstrom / 3.68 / 8.34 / 6.28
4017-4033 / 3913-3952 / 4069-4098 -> -3.38 angstrom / 3.85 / 8.9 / 6.94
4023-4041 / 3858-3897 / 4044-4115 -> -2.24 angstrom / 3.88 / 8.4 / 7.33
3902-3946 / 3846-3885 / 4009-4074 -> 8.61 angstrom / 3.56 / 7.98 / 5.03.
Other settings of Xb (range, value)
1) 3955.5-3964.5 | 4.6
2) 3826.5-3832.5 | 2.41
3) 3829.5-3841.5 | 2.17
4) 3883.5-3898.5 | 4.57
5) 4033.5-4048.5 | 7.72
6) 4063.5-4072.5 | 6.71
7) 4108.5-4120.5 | 9.27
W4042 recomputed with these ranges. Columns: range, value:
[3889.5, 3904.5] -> 4.87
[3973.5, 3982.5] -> 6.11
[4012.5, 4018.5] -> 8.47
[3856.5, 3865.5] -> 3.15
